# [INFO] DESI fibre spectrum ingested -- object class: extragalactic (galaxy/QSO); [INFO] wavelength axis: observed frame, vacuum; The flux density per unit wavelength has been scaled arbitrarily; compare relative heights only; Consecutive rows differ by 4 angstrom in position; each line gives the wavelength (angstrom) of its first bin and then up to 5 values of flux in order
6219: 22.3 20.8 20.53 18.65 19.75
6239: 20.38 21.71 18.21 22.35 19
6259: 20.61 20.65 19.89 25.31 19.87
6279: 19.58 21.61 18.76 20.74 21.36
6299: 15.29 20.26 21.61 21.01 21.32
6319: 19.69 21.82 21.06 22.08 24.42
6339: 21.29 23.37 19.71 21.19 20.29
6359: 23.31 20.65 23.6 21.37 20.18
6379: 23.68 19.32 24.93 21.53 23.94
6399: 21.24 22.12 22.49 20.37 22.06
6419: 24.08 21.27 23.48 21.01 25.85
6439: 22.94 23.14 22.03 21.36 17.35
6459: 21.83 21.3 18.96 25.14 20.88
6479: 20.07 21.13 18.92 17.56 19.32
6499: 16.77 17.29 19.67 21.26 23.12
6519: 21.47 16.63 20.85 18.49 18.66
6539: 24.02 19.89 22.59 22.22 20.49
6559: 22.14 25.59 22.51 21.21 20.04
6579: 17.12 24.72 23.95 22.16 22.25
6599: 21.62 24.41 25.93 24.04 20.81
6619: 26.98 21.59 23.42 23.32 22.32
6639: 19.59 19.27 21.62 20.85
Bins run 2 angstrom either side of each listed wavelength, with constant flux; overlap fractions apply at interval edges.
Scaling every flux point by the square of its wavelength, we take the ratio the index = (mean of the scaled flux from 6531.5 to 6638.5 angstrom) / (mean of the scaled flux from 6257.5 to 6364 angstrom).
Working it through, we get 1.16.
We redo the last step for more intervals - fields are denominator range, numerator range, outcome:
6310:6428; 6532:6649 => 1.09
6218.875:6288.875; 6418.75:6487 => 1.13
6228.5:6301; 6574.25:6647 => 1.24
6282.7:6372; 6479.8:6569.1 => 1.03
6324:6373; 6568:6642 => 1.11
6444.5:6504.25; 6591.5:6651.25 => 1.18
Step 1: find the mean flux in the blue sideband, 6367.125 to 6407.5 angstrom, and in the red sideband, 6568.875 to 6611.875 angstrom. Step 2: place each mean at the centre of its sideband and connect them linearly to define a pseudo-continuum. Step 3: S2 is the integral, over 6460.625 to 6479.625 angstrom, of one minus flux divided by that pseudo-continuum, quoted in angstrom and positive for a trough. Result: 0.8 angstrom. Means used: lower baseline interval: 22.1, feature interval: 21.4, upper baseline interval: 22.5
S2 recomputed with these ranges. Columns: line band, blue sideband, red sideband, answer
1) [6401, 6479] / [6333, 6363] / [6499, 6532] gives -4.8 angstrom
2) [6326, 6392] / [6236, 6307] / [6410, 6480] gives -2.4 angstrom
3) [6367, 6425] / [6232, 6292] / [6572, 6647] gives -2.3 angstrom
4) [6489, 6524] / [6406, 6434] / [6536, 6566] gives 4.7 angstrom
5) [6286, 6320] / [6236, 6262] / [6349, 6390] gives 1.6 angstrom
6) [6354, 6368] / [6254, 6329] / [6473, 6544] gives -1.2 angstrom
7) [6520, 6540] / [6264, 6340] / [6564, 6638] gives 2.4 angstrom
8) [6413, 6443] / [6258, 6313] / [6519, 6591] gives -3.0 angstrom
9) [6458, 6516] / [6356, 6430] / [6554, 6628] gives 5.9 angstrom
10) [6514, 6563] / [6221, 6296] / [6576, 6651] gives 2.2 angstrom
